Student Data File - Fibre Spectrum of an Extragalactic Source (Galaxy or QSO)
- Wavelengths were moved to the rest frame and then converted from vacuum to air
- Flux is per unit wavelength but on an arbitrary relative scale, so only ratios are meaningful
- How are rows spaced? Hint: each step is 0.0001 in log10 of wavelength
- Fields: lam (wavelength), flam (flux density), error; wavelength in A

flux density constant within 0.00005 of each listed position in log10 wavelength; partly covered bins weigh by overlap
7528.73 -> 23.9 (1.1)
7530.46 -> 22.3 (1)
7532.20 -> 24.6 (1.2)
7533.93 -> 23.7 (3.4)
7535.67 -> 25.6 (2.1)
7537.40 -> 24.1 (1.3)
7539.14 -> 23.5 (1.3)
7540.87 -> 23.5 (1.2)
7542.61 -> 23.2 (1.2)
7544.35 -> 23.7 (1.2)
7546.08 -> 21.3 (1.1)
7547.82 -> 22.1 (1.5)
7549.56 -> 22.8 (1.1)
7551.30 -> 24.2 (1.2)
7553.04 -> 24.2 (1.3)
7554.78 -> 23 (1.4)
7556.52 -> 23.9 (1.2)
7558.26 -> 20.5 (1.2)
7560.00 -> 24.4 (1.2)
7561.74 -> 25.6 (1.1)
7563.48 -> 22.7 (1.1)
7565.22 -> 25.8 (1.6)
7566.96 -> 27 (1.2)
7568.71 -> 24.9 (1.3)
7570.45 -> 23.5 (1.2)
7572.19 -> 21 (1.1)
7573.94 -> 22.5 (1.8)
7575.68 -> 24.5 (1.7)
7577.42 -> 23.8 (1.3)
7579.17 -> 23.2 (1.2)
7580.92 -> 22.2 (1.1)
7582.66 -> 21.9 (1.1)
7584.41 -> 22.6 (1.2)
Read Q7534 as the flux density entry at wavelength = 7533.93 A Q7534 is 23.7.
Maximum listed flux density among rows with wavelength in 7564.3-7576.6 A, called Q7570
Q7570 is 27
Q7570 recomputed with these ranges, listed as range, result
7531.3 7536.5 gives 25.6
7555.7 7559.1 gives 23.9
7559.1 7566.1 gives 25.8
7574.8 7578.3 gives 24.5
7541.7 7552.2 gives 24.2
